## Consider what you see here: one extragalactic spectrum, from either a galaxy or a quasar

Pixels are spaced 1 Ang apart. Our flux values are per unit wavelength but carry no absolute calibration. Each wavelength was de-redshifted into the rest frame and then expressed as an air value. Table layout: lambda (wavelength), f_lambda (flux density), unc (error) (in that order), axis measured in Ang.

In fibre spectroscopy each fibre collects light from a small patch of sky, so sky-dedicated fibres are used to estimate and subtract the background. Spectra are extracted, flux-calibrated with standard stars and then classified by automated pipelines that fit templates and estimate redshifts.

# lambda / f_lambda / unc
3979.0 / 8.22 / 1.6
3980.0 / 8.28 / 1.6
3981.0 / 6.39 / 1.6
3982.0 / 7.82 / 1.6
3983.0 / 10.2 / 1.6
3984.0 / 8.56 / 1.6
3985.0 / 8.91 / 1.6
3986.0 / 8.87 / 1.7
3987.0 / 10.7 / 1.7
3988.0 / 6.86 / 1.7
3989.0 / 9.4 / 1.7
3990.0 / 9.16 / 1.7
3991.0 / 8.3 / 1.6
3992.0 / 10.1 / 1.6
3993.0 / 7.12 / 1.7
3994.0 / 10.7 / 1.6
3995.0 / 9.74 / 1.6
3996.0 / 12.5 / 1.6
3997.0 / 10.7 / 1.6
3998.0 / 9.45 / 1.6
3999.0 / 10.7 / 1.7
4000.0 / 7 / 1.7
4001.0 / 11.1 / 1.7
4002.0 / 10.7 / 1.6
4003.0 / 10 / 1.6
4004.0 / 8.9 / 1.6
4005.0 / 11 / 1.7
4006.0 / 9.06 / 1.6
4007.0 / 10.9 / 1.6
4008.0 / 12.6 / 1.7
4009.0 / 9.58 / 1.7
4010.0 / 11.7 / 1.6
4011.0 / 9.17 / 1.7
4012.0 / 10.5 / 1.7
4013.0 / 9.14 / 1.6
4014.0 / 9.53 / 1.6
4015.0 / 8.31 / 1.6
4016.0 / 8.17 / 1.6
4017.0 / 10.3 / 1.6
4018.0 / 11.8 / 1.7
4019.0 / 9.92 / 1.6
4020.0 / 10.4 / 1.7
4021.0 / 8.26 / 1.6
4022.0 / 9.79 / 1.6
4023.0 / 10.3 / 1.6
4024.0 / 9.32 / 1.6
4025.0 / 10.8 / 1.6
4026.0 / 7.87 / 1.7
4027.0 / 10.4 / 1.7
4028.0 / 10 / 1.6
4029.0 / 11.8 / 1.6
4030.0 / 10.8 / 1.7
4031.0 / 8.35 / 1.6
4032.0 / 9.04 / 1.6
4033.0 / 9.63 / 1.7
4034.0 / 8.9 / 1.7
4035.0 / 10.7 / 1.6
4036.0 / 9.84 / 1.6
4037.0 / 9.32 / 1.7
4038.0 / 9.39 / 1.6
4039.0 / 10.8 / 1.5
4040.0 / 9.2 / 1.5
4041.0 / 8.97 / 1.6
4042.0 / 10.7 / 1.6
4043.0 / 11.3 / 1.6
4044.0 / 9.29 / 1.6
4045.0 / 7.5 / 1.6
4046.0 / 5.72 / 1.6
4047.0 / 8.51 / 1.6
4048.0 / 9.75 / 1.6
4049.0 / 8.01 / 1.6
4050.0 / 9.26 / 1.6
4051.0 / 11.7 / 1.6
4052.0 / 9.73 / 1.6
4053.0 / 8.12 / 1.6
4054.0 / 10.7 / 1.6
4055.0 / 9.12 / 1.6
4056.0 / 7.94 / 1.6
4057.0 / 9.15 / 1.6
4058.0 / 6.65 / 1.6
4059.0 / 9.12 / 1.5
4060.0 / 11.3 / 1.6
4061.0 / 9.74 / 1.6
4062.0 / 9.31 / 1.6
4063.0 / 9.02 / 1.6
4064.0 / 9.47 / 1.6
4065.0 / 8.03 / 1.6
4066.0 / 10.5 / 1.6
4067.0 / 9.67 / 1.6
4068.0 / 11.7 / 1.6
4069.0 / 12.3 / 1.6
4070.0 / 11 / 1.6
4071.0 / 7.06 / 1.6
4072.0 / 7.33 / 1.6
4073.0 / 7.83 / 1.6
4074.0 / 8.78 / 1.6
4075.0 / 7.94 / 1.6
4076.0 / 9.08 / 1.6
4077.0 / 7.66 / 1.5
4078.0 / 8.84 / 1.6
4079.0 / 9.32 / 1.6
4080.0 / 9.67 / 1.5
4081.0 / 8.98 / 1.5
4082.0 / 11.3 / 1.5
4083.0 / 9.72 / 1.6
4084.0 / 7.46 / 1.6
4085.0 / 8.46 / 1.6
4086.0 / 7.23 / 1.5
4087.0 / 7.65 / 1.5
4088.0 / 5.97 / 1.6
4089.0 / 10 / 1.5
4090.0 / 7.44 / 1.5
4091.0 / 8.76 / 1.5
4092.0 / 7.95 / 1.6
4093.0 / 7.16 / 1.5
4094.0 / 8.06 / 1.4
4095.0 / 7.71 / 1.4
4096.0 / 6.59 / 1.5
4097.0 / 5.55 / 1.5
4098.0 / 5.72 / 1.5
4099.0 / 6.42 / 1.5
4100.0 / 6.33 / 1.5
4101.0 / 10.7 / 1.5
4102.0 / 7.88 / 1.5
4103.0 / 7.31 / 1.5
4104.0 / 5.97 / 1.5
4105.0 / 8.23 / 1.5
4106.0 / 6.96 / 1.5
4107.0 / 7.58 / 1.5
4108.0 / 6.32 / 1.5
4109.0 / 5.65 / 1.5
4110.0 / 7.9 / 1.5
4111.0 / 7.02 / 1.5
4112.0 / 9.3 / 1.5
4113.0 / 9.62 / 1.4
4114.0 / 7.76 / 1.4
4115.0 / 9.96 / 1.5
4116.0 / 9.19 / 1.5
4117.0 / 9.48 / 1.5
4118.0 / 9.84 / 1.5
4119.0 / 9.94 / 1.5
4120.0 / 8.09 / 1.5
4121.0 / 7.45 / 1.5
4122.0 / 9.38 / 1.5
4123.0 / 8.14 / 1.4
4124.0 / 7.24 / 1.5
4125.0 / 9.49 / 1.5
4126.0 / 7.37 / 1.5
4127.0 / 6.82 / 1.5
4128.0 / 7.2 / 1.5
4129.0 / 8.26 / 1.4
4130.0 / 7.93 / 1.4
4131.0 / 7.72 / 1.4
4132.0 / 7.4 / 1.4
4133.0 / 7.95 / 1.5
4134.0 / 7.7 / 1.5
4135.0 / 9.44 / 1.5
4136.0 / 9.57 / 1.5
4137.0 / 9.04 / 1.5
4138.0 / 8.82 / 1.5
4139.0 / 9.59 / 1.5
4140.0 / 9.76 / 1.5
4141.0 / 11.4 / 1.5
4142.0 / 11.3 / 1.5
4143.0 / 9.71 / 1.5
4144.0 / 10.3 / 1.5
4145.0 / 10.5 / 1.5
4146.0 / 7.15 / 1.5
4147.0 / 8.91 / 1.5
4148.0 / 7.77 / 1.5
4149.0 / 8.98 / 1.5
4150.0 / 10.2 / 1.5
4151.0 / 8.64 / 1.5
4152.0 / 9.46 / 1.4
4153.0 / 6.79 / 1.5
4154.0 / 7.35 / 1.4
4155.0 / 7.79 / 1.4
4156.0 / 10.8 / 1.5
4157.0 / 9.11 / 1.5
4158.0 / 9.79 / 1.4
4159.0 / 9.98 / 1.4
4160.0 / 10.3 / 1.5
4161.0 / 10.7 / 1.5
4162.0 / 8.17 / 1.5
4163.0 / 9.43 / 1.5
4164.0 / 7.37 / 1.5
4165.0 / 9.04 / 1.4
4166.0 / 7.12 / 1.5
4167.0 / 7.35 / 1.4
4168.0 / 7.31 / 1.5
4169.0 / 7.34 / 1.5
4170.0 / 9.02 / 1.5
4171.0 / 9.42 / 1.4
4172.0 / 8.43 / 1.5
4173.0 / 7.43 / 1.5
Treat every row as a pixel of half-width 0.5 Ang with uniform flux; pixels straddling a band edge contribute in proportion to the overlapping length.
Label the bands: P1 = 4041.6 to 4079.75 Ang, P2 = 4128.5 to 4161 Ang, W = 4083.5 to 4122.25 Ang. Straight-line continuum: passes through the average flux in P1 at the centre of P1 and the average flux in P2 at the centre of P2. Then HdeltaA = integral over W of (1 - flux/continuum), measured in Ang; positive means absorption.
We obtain 5.4 Ang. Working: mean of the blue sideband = 9.16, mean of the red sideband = 9.07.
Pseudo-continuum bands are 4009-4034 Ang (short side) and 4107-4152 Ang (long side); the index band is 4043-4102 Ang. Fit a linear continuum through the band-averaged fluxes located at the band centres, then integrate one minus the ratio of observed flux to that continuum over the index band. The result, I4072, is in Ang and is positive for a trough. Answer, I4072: 3.9 Ang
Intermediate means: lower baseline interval 9.78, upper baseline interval 8.66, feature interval 8.65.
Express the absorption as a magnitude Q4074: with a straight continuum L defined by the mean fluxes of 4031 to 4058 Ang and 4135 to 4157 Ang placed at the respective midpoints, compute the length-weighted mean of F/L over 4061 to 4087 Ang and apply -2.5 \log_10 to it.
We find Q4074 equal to 0.02 mag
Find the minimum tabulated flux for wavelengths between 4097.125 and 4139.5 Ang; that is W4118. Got 5.65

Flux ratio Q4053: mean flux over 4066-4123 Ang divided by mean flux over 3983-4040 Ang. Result 0.85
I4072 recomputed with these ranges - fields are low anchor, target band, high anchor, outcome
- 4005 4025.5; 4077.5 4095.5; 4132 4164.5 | 2.1 Ang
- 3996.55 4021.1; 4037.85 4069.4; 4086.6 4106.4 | -2.8 Ang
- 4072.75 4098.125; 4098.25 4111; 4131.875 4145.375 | 2.1 Ang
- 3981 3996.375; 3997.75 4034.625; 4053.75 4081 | -2.9 Ang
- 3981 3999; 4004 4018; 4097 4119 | -1.5 Ang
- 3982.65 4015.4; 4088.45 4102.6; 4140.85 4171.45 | 2.6 Ang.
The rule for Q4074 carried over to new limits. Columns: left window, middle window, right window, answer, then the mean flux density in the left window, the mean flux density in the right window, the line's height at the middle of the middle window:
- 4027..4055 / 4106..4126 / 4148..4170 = 0.085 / 9.53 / 8.7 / 9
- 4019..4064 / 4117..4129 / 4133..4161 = 0.122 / 9.45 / 9.27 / 9.31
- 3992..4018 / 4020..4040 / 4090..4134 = -0.031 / 9.98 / 7.84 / 9.48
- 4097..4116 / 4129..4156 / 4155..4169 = -0.064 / 7.58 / 8.86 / 8.41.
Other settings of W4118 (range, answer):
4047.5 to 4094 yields 5.97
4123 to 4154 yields 6.79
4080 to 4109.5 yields 5.55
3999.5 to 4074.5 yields 5.72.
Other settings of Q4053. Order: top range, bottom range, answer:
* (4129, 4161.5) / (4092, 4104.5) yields 1.27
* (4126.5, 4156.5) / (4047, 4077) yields 0.95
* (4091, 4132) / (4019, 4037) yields 0.80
